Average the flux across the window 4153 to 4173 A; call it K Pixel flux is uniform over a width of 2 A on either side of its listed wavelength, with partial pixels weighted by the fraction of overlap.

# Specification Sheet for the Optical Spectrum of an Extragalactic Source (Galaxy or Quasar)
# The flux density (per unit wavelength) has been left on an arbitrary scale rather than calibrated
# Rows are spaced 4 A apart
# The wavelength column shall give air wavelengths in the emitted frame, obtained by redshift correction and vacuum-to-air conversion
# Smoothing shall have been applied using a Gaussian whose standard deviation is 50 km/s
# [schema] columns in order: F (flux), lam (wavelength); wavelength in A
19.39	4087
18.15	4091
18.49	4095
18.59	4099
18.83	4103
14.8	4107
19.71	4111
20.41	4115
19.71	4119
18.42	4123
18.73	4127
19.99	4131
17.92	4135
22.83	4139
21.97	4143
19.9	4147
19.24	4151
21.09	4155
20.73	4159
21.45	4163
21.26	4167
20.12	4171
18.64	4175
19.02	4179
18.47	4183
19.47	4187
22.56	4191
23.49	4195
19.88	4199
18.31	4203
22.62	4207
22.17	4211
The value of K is 20.9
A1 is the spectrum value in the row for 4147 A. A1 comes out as 19.9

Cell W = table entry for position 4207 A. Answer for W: 22.62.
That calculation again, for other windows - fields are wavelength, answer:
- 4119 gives 19.71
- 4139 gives 22.83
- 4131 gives 19.99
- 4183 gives 18.47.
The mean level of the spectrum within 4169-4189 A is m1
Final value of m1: 19.1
